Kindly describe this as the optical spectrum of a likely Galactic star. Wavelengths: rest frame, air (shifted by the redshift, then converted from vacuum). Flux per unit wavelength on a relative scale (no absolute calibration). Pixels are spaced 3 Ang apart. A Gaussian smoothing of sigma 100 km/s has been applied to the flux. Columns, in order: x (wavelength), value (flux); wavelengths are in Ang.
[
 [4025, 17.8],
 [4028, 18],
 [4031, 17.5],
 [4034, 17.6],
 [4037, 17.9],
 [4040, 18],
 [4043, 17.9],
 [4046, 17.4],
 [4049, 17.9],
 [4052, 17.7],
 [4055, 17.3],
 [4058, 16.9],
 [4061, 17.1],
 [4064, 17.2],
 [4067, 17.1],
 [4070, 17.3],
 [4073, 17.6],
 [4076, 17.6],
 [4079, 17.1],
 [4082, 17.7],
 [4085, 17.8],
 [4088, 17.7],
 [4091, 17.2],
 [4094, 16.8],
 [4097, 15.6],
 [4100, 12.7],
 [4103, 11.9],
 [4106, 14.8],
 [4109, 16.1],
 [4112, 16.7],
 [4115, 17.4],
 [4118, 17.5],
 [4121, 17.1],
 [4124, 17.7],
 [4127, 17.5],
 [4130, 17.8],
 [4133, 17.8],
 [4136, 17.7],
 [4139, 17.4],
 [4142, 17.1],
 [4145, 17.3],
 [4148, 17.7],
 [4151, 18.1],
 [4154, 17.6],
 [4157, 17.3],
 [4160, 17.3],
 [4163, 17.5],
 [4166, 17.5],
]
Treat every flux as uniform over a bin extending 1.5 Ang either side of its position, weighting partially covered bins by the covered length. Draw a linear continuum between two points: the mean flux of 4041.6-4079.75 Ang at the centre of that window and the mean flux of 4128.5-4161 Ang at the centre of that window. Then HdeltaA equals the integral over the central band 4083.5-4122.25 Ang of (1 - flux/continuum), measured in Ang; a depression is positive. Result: 3.1 Ang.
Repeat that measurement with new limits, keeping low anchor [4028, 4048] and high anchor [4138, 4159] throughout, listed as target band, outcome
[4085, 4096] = 0.2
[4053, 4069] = 0.5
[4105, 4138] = 0.8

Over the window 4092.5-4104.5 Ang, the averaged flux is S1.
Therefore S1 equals 14.2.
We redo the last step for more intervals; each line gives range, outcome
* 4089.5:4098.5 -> 16.5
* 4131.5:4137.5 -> 17.8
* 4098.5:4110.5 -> 13.9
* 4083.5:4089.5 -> 17.8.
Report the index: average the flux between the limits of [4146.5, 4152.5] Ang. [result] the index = 17.9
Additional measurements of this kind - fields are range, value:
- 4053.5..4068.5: 17.1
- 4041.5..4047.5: 17.6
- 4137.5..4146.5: 17.3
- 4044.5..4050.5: 17.6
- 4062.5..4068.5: 17.2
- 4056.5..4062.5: 17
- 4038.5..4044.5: 17.9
